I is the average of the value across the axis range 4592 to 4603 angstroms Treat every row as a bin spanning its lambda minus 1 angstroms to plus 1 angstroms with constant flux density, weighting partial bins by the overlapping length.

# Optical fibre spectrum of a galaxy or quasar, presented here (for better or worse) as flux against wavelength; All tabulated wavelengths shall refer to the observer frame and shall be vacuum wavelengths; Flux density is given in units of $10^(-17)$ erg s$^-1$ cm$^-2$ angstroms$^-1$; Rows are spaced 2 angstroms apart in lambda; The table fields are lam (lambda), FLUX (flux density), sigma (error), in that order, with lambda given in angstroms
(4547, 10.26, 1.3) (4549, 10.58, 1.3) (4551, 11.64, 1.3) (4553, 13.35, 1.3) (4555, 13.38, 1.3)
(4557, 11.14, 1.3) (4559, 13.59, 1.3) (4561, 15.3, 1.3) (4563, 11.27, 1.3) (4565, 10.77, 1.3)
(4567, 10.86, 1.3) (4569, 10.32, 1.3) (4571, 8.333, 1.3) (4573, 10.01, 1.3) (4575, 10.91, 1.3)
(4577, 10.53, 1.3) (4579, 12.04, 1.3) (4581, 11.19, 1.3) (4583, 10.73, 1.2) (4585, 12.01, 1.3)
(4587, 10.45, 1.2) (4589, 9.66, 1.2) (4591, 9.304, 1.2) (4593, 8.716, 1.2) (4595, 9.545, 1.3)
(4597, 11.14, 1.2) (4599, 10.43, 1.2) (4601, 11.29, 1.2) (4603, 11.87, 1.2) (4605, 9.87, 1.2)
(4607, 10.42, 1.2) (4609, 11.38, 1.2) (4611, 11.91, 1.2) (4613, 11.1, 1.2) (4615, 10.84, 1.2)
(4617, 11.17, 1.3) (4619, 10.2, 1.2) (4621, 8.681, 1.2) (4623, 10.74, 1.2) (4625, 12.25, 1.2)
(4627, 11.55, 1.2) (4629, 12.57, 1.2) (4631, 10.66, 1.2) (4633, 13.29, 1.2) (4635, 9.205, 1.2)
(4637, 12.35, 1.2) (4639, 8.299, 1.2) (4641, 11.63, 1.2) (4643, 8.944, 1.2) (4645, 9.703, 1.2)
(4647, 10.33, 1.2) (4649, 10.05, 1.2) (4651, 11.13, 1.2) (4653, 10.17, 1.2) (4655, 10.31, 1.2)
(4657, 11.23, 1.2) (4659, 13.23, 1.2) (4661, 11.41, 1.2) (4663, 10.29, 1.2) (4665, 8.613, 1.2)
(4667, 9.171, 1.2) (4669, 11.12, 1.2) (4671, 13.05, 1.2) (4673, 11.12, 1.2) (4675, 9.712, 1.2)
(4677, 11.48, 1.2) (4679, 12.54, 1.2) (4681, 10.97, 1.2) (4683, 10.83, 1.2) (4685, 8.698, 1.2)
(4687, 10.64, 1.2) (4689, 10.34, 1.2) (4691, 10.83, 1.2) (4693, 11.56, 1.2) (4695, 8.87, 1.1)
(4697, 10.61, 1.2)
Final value 10.4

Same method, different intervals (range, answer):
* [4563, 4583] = 10.6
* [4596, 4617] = 11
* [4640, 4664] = 10.7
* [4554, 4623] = 10.9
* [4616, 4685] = 10.8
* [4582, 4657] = 10.7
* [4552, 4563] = 13.2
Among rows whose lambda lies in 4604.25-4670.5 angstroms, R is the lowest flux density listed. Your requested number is 8.299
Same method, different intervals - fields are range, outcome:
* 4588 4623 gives 8.681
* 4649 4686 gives 8.613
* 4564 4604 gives 8.333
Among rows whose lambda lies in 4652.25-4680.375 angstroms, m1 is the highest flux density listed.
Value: 13.23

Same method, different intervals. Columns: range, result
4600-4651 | 13.29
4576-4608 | 12.04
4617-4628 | 12.25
